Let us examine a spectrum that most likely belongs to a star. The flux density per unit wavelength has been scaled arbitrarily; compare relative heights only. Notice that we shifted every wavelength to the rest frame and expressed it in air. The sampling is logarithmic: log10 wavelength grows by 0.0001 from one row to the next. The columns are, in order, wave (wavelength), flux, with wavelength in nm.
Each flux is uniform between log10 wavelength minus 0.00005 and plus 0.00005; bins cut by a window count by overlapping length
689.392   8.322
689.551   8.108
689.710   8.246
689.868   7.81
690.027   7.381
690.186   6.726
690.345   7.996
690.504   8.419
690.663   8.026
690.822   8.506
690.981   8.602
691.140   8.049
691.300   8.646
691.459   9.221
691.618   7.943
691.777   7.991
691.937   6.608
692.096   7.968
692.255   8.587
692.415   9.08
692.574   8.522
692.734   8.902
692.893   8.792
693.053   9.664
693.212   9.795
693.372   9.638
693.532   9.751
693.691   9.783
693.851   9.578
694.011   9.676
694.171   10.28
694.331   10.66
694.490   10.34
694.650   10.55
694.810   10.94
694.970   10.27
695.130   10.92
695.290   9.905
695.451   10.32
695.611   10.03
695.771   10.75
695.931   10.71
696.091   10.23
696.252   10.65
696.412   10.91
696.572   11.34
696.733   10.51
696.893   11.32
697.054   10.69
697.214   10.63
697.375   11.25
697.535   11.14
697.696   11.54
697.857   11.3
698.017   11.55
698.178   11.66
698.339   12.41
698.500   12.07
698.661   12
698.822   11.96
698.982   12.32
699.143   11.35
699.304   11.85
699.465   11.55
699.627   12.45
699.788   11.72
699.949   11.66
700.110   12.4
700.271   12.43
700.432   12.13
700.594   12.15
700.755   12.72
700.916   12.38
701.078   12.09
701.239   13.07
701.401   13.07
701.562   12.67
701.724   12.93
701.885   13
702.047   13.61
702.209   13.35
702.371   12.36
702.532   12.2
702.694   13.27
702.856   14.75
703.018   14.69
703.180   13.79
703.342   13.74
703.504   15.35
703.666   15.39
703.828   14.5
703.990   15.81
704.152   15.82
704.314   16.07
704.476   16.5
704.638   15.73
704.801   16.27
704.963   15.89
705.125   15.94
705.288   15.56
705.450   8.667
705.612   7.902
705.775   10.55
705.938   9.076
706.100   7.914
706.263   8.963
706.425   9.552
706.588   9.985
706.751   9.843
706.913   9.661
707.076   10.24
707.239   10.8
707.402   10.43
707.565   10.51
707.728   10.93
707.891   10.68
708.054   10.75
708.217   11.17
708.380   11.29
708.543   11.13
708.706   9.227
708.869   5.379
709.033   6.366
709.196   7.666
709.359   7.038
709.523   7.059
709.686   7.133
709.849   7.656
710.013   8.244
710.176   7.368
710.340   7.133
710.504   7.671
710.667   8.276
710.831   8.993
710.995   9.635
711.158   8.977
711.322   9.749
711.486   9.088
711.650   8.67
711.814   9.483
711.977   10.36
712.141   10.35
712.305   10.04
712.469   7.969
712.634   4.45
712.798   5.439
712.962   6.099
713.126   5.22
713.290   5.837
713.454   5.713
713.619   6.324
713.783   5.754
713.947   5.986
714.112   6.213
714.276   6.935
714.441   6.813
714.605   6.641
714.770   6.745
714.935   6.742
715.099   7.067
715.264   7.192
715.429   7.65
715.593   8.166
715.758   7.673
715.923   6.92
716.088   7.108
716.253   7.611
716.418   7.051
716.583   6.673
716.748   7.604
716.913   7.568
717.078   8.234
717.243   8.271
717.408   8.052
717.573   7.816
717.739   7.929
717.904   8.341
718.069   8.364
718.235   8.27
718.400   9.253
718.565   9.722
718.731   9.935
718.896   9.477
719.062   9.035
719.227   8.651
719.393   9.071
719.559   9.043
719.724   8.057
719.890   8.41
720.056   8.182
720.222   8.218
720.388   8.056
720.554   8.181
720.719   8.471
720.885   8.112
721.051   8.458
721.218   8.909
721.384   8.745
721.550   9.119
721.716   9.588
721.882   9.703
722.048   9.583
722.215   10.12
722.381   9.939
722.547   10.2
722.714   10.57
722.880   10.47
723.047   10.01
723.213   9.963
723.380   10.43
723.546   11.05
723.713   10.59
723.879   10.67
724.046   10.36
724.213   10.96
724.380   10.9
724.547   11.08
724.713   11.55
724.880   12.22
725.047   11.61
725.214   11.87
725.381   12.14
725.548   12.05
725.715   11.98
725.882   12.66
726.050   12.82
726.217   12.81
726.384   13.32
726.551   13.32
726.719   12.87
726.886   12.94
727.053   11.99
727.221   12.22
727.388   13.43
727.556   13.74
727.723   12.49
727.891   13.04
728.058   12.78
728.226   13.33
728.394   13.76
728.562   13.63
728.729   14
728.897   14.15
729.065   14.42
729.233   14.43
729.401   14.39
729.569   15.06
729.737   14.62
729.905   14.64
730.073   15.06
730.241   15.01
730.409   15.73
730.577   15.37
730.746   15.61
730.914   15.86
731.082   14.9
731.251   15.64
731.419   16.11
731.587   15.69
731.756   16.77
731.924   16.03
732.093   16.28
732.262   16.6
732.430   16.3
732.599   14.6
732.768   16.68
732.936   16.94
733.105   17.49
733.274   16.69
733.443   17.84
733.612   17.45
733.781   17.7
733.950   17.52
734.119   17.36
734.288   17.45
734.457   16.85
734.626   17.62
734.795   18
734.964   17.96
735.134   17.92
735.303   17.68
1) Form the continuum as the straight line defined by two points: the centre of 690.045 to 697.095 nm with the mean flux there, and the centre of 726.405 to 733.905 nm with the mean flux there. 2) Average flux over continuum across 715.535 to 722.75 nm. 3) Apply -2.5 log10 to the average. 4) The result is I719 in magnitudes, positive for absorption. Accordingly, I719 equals 0.482 mag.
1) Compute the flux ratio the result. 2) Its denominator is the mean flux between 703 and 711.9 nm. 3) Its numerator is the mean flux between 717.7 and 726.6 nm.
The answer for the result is 0.9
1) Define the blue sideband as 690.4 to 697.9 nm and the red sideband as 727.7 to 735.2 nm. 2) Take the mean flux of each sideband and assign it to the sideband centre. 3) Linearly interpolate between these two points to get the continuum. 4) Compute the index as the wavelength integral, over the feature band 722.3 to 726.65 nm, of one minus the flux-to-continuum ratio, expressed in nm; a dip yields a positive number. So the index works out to 0.971 nm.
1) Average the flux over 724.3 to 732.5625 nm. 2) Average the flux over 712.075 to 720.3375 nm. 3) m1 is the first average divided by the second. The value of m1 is 1.83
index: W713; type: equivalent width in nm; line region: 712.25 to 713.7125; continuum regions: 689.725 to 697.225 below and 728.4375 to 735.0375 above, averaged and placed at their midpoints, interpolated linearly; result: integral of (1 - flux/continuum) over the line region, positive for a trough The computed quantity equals 0.74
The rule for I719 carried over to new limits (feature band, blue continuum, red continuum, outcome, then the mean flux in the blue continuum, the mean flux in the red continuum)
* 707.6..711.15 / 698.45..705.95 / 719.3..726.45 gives 0.37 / 13.2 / 10.2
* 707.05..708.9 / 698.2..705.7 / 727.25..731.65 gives 0.29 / 13.2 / 14.5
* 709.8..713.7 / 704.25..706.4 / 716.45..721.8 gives 0.33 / 12.6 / 8.48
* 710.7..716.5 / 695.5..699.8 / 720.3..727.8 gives 0.43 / 11.3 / 10.9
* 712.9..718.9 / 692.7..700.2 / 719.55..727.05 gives 0.40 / 10.9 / 10.5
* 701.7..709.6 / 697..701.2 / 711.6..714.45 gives -0.22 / 11.8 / 7.08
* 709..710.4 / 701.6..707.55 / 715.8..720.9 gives 0.45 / 12.7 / 8.25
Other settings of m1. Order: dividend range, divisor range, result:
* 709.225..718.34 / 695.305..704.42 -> 0.61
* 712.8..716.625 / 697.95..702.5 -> 0.54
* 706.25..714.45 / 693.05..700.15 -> 0.76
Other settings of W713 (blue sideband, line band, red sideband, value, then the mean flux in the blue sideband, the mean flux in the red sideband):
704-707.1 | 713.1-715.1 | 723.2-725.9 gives 0.93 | 12.2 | 11.3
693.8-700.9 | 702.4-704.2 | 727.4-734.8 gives -0.36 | 11.2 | 15.5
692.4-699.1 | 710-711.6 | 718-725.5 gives 0.25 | 10.6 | 9.73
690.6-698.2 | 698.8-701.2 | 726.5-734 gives -0.32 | 9.86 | 15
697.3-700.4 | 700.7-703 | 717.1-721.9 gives -0.33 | 11.8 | 8.65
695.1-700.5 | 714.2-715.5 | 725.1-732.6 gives 0.60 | 11.3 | 14.1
